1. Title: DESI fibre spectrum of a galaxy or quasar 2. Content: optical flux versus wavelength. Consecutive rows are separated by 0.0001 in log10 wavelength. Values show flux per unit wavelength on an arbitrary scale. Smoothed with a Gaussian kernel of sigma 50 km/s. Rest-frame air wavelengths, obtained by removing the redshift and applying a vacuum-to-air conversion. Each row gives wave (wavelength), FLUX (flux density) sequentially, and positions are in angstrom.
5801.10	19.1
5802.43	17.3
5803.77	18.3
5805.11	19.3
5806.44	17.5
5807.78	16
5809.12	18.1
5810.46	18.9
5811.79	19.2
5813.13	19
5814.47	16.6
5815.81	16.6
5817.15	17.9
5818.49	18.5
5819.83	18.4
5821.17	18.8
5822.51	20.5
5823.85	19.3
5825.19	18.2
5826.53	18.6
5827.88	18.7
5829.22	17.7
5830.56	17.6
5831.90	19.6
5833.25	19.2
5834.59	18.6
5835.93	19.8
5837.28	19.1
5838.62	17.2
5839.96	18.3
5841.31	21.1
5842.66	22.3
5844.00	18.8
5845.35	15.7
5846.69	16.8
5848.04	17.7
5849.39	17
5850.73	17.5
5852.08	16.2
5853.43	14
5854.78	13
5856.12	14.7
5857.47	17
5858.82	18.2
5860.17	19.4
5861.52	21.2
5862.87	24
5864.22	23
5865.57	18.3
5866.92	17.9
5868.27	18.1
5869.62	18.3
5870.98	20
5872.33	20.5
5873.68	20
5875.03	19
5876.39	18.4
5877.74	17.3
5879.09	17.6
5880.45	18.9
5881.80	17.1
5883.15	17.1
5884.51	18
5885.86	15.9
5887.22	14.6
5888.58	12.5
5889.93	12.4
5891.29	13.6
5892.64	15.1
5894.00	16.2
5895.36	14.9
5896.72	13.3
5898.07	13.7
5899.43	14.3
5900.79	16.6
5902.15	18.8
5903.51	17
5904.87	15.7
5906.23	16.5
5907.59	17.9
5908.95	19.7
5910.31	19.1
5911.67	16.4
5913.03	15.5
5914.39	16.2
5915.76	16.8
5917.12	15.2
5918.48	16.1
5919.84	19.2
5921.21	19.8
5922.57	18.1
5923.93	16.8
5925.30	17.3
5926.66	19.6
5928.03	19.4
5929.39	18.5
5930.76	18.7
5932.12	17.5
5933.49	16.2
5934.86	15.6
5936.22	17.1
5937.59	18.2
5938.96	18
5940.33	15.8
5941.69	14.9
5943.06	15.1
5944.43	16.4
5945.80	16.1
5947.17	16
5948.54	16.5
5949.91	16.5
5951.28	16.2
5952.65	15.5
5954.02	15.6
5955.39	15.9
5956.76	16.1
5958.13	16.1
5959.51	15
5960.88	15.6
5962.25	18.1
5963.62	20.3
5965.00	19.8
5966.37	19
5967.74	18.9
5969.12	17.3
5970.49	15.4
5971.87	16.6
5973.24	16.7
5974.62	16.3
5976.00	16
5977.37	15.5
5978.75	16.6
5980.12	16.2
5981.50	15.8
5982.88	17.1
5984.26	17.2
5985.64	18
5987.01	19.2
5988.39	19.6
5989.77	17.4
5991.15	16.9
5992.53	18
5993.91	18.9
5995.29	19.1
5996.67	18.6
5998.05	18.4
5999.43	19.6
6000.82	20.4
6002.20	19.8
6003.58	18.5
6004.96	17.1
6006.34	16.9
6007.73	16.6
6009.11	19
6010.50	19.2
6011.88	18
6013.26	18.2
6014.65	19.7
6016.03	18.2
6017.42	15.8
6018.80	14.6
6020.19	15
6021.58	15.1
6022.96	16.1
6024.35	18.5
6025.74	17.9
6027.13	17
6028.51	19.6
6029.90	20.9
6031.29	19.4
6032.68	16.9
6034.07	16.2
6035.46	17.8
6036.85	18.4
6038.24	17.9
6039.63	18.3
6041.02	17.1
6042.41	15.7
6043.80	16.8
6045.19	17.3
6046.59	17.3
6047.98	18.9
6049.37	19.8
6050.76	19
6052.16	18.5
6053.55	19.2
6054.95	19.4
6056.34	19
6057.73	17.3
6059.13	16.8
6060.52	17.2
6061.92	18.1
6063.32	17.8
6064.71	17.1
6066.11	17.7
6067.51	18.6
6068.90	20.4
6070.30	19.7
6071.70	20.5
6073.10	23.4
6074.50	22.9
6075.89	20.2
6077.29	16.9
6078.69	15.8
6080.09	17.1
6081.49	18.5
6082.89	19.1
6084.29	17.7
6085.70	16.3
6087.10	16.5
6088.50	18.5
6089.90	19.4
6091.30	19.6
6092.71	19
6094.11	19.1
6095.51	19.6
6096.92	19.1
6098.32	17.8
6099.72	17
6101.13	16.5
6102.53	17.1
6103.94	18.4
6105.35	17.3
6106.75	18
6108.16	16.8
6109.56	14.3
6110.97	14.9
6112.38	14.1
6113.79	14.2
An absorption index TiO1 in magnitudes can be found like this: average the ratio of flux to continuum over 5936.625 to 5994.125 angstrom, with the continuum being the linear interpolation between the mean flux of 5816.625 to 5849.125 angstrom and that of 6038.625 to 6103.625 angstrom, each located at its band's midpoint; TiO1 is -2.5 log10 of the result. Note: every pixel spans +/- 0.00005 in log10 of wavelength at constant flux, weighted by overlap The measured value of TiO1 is 0.10 mag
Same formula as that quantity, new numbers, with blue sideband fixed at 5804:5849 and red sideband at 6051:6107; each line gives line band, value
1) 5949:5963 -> 0.15 mag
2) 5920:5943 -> 0.05 mag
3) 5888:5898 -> 0.30 mag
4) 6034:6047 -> 0.07 mag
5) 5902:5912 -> 0.05 mag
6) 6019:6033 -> 0.06 mag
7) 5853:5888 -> 0.02 mag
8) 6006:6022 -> 0.08 mag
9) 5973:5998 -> 0.06 mag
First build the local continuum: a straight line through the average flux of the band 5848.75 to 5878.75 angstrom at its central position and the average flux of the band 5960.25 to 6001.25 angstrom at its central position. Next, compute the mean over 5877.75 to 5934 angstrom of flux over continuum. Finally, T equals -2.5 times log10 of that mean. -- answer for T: 0.088 mag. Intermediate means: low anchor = 18.3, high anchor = 17.7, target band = 16.7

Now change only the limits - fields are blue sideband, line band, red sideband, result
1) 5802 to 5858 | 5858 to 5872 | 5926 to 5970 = -0.12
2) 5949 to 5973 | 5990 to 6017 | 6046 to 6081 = -0.04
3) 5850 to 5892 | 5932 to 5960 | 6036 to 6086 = 0.11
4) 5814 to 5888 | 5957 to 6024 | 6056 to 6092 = 0.05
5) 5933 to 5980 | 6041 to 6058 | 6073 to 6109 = -0.02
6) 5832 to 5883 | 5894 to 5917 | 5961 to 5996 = 0.11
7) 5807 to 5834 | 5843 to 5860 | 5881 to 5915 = 0.05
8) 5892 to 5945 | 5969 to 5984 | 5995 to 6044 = 0.07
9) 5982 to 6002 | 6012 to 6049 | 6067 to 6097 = 0.07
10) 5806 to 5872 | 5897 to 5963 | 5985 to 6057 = 0.09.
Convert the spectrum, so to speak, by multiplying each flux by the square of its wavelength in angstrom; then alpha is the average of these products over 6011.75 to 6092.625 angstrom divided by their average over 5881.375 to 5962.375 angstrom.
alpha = 1.15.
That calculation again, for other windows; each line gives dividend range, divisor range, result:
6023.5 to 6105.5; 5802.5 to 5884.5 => 1.08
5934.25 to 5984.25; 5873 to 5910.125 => 1.04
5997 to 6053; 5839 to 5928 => 1.08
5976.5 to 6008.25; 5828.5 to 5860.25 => 1.06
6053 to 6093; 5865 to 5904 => 1.18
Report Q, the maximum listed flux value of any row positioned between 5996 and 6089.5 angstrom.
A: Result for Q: 23.4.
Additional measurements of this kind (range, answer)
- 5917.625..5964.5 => 20.3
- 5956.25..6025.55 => 20.4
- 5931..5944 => 18.2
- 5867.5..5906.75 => 20.5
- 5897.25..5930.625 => 19.8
